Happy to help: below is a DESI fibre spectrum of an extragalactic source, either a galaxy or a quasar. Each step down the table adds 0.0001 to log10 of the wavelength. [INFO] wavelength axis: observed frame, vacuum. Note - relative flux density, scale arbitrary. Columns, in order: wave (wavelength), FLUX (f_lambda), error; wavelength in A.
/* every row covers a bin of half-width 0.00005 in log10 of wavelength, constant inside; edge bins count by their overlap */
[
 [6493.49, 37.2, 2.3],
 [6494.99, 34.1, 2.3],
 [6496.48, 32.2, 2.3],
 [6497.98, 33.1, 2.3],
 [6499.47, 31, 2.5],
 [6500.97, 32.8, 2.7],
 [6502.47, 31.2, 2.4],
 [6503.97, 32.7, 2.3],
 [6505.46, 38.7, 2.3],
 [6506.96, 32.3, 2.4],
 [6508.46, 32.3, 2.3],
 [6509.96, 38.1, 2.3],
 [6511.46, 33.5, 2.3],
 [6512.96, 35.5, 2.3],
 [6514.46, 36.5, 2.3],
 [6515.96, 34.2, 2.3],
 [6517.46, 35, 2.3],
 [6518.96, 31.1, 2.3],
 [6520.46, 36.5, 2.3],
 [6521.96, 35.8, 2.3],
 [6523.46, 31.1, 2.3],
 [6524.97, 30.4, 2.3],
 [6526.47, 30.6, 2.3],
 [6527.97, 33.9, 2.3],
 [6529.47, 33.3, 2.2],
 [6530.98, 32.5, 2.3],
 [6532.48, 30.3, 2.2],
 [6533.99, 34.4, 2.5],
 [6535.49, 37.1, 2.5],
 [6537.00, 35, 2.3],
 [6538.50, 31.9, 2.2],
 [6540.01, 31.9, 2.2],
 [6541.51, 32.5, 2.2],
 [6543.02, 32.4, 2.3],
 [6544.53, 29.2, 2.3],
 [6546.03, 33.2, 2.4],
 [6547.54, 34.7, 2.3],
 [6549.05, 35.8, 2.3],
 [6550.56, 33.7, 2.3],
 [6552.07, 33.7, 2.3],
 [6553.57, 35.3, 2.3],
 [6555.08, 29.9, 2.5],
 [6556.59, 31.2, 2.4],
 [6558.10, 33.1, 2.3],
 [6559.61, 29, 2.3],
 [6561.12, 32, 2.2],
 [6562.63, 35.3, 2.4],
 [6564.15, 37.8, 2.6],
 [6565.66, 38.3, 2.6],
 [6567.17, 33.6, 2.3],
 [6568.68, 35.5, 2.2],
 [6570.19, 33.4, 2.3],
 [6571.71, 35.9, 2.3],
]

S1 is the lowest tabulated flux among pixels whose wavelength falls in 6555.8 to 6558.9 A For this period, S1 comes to 31.2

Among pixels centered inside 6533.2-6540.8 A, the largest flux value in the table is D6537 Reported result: 37.1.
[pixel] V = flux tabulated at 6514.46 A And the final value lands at 36.5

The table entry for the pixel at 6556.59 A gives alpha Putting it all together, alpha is 31.2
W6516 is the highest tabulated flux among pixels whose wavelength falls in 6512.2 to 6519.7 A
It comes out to 36.5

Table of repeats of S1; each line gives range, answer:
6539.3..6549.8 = 29.2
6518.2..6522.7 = 31.1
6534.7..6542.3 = 31.9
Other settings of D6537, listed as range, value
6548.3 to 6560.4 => 35.8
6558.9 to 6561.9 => 32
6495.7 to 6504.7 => 33.1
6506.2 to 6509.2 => 32.3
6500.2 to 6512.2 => 38.7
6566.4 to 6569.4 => 35.5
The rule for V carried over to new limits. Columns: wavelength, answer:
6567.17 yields 33.6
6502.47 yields 31.2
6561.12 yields 32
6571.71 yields 35.9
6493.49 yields 37.2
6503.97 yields 32.7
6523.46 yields 31.1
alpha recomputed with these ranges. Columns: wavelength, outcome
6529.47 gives 33.3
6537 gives 35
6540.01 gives 31.9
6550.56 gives 33.7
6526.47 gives 30.6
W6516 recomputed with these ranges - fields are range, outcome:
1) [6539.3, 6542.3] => 32.5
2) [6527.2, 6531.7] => 33.9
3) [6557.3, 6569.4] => 38.3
